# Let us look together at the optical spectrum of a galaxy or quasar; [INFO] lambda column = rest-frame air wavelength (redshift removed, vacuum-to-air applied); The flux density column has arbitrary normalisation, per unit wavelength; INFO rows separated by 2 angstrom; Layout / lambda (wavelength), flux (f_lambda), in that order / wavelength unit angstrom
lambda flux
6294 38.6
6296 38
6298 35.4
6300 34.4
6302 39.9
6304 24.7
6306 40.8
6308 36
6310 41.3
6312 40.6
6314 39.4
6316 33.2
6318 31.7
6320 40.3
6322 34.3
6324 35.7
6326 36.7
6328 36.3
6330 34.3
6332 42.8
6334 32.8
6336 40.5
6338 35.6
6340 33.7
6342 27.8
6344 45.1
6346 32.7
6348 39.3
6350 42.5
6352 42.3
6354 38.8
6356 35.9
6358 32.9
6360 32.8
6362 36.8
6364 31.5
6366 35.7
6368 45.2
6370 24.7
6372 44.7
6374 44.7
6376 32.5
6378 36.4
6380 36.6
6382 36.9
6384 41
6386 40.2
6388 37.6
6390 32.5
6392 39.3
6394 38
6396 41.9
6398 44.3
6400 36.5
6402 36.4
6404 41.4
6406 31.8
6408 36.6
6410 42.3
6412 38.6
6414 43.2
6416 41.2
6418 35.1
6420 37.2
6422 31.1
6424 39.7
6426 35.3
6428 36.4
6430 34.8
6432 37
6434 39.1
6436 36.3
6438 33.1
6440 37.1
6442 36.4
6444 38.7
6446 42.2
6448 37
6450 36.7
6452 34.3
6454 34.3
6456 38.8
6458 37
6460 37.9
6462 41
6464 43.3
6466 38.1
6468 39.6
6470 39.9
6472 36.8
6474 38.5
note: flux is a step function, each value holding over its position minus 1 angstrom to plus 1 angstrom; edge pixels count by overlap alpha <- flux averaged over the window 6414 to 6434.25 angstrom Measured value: 36.9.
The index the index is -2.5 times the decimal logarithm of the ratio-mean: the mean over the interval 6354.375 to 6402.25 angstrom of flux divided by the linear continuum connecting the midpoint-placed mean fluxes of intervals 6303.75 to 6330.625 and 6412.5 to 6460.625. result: -0.016 mag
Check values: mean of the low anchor 36.4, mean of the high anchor 37.1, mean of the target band 37.3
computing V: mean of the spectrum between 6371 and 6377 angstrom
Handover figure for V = 40.6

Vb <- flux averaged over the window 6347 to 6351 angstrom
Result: 40.9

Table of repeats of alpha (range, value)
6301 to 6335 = 36.5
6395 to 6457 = 37.6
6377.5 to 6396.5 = 38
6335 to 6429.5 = 37.5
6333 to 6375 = 37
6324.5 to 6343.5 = 35.9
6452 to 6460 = 36.6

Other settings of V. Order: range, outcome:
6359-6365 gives 33.7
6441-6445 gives 37.5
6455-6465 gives 39.6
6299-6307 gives 34.9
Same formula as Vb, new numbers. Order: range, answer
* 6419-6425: 36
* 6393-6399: 41.4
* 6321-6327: 35.6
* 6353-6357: 37.3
